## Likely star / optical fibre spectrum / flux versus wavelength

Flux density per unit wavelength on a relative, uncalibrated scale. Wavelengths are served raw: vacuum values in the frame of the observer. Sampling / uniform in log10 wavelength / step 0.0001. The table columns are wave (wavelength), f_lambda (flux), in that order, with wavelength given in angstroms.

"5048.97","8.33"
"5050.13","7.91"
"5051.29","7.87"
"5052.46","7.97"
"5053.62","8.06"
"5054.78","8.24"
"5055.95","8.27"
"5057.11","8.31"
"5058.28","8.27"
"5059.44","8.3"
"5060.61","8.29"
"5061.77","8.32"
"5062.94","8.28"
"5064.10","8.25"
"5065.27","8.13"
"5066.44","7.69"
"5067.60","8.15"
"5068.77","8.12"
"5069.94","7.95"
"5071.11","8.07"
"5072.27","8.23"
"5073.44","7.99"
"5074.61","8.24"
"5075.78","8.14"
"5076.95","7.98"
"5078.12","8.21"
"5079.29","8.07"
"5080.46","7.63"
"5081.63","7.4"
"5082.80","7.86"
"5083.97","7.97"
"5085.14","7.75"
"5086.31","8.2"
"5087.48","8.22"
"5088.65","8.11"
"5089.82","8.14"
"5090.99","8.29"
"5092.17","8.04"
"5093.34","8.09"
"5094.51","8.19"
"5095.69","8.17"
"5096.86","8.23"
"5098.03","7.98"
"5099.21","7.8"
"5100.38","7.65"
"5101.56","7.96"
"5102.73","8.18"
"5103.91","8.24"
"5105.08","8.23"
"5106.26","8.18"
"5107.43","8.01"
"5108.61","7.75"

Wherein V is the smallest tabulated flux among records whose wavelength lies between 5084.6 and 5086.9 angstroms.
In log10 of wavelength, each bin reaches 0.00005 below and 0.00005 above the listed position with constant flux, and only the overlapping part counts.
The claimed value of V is 7.75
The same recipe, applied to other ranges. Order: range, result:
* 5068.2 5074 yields 7.95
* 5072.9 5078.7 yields 7.98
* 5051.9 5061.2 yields 7.97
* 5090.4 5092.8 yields 8.04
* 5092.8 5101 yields 7.65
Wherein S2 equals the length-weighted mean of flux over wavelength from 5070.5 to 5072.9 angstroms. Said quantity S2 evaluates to 8.16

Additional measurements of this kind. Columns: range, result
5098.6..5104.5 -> 7.96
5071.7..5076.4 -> 8.14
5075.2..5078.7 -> 8.11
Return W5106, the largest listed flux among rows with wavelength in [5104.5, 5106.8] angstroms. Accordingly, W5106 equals 8.23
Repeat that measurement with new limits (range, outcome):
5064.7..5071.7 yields 8.15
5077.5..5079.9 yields 8.21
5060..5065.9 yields 8.32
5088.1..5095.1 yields 8.29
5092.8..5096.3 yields 8.19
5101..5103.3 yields 8.18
